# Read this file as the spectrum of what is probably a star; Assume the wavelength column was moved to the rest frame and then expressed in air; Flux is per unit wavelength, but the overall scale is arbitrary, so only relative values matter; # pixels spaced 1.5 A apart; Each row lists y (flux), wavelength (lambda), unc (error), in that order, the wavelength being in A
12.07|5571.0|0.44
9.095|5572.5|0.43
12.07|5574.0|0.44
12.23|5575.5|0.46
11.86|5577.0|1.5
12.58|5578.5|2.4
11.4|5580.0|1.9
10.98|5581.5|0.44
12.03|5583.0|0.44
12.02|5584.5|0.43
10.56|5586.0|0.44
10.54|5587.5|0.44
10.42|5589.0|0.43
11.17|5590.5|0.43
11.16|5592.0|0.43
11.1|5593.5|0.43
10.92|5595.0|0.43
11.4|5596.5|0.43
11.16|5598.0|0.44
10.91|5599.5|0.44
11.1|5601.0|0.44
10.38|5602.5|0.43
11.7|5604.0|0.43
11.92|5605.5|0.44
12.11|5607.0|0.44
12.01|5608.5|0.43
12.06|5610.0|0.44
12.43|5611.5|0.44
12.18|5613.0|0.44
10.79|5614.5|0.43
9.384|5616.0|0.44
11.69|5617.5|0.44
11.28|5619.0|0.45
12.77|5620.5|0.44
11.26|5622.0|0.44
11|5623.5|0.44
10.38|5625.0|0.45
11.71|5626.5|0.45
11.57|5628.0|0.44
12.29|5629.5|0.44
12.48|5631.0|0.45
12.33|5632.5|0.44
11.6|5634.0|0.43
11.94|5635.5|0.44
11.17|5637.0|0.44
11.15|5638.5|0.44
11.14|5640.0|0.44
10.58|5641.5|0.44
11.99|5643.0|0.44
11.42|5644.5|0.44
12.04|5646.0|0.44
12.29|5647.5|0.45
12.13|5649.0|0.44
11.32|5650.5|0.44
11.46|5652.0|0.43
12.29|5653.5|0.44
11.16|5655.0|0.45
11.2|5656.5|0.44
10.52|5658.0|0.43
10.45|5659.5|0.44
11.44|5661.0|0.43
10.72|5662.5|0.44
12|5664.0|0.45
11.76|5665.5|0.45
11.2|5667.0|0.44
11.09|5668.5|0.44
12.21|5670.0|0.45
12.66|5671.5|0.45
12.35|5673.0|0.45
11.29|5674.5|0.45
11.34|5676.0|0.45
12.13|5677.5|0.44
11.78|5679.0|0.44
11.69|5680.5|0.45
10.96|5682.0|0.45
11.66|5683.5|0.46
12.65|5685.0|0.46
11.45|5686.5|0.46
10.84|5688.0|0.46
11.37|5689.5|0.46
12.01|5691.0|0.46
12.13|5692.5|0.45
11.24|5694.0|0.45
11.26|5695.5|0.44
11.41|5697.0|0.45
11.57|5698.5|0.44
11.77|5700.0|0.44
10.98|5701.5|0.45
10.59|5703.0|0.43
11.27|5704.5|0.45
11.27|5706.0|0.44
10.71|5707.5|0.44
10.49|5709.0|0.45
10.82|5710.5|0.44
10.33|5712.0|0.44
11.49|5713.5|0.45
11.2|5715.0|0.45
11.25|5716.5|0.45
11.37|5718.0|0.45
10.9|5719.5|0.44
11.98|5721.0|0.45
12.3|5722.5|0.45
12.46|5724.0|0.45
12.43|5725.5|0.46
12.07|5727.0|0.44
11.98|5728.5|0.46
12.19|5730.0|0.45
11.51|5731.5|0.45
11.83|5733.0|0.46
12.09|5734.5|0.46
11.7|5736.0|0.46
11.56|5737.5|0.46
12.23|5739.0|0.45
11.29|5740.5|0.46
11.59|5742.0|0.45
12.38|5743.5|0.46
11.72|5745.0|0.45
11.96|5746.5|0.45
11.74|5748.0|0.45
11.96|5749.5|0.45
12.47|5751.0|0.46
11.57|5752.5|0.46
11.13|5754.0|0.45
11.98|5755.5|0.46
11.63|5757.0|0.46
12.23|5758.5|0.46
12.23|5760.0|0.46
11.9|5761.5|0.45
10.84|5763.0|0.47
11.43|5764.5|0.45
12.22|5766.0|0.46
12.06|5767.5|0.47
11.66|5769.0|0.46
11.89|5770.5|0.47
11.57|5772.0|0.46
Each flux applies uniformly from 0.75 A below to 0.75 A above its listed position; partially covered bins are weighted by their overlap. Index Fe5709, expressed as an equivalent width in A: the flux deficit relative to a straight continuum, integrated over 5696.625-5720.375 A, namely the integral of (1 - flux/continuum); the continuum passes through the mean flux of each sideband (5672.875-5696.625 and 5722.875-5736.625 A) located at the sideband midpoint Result 1.5 A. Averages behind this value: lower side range 11.6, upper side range 12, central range 11.1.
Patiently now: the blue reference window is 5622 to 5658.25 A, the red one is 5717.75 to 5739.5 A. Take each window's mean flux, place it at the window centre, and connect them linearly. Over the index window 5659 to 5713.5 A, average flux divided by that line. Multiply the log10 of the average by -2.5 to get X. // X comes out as 0.03 mag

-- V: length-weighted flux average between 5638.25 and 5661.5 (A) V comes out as 11.4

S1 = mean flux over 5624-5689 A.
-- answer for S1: 11.6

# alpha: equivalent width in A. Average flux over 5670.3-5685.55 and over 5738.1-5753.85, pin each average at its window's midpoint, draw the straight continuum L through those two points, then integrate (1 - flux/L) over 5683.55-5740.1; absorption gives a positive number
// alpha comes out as 1.5 A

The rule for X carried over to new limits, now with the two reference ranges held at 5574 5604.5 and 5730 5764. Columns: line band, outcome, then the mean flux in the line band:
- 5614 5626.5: 0.03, 11.1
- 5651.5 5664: 0.03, 11.2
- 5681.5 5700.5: 0.01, 11.6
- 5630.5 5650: -0.02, 11.7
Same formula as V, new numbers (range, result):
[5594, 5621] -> 11.4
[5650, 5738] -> 11.5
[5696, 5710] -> 11.1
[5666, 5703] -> 11.6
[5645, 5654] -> 11.9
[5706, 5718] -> 11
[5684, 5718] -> 11.3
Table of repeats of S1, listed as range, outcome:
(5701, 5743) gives 11.5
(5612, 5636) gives 11.5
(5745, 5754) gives 11.9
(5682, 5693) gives 11.7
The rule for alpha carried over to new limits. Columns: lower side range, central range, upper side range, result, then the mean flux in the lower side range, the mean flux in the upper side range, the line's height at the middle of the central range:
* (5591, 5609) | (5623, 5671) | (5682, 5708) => -0.62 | 11.3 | 11.4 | 11.4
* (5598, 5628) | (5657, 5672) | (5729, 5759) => 0.26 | 11.4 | 11.8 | 11.6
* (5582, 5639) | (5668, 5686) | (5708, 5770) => -0.39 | 11.4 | 11.7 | 11.6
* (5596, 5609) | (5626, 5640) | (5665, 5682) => -0.28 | 11.4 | 11.7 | 11.5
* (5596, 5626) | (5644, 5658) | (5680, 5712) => -0.35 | 11.4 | 11.3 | 11.4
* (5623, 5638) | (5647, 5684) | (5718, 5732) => 0.64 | 11.6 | 12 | 11.8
